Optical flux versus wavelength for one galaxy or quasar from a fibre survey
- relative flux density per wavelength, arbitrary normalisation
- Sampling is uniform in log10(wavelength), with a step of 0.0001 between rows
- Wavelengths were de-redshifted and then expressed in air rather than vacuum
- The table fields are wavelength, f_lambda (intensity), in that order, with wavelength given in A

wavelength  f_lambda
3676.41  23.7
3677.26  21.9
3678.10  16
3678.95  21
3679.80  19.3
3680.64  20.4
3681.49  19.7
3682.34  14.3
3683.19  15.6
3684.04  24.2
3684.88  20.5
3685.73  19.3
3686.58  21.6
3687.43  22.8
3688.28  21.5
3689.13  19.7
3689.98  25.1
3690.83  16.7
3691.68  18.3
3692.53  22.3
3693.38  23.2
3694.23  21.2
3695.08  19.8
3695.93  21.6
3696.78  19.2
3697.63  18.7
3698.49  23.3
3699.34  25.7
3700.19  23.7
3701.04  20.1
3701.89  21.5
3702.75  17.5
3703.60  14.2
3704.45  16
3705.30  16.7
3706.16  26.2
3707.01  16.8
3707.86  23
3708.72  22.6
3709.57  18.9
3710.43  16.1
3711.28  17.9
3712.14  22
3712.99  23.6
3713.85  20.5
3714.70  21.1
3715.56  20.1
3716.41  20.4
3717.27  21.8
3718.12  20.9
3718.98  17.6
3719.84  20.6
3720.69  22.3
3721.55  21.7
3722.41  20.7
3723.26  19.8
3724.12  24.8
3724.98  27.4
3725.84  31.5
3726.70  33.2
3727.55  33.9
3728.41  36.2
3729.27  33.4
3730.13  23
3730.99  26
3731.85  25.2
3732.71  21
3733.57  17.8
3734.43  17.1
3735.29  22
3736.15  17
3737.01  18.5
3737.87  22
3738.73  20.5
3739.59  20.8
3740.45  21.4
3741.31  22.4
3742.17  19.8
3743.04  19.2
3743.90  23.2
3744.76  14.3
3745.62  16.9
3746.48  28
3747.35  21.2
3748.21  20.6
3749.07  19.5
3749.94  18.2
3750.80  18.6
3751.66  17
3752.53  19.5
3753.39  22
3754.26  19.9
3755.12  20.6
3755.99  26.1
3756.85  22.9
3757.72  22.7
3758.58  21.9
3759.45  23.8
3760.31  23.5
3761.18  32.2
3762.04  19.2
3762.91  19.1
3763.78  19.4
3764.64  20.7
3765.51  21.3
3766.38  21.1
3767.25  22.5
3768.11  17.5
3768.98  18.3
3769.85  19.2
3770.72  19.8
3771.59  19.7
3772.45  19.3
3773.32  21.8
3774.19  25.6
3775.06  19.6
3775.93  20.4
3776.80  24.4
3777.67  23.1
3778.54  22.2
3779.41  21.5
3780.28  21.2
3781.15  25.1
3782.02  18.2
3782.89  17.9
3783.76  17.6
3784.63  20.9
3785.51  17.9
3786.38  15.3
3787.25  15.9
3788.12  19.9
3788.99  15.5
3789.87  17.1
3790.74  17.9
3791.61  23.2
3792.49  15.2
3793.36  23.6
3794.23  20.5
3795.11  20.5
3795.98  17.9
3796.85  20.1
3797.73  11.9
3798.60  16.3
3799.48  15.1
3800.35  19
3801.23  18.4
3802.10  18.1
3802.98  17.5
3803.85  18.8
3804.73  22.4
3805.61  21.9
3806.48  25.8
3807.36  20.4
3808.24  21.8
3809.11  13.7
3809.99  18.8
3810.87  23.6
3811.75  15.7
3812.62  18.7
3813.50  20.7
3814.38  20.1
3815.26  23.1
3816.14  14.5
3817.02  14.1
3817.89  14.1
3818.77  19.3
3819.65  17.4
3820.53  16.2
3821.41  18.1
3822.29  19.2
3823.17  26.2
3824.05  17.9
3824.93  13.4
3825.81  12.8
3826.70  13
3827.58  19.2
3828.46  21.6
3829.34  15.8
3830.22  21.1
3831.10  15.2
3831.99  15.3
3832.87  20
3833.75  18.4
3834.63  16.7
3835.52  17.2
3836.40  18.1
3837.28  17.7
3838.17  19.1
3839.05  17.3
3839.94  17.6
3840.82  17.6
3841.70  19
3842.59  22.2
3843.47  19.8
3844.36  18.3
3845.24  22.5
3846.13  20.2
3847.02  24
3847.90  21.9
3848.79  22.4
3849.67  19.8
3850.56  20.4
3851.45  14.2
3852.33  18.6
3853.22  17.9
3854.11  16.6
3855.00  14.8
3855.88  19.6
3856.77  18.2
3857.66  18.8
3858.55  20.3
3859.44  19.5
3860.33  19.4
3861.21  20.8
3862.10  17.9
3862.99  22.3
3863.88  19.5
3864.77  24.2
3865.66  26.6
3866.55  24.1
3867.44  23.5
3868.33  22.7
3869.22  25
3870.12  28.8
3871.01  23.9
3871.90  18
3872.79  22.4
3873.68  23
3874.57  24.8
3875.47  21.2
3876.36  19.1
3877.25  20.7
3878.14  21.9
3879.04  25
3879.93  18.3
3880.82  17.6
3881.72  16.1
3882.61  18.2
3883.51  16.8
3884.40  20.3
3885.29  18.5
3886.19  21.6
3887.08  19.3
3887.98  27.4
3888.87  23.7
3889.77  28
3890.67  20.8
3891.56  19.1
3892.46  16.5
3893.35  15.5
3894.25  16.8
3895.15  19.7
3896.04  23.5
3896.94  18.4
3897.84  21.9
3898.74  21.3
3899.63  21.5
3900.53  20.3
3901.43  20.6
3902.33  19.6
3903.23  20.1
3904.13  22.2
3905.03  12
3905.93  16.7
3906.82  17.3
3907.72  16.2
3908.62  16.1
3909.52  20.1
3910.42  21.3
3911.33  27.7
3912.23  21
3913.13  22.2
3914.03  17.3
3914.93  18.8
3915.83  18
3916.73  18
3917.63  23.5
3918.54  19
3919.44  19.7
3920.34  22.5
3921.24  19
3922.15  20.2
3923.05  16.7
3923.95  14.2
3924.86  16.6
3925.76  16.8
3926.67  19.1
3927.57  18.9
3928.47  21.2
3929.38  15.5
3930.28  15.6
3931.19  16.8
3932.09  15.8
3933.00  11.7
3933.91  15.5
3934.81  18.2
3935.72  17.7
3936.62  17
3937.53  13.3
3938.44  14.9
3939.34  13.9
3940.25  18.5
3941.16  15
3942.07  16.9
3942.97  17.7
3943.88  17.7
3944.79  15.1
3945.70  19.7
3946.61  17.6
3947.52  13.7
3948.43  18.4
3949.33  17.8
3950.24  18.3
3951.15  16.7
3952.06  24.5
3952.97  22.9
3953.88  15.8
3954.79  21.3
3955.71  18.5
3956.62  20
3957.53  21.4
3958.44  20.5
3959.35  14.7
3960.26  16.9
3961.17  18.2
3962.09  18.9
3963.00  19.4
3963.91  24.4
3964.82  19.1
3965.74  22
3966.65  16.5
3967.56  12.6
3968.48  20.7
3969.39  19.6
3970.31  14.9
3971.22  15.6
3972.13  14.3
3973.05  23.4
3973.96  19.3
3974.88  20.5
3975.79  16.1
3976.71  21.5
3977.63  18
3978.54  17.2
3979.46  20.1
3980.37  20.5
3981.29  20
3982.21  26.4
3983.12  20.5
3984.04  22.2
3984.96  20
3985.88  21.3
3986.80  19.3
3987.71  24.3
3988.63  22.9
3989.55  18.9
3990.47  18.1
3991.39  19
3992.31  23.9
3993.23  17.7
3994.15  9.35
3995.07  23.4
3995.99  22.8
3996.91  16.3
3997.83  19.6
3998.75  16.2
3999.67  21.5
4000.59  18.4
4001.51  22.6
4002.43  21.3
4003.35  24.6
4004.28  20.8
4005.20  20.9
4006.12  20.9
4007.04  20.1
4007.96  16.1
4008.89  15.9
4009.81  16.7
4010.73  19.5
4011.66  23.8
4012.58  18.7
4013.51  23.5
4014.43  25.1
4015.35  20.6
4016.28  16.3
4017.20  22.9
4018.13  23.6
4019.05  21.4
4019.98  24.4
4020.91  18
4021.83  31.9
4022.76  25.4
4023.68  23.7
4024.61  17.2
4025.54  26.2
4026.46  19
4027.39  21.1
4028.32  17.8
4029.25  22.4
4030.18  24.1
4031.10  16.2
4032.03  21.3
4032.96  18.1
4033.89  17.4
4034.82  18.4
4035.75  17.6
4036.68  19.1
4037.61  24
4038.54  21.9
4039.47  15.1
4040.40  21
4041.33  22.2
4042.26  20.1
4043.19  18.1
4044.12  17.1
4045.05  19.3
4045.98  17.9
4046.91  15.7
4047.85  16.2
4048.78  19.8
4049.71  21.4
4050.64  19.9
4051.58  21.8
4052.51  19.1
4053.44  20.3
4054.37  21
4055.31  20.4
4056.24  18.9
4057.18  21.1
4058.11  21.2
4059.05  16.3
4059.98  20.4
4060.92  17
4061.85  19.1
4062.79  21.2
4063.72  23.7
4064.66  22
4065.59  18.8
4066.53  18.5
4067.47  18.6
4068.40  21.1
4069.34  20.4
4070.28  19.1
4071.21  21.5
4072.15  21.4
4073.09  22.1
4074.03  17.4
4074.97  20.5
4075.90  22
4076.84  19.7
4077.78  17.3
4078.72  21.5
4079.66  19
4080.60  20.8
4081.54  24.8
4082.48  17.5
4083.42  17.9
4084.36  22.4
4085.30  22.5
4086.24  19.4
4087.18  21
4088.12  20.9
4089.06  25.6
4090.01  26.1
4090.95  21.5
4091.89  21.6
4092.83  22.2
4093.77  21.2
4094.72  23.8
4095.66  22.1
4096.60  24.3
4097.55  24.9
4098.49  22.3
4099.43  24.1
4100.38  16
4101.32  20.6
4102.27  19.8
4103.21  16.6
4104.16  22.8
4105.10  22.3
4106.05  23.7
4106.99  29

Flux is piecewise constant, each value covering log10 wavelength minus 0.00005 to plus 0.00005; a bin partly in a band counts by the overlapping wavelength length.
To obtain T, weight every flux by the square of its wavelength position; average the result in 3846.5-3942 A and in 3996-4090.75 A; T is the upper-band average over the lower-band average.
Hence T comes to 1.13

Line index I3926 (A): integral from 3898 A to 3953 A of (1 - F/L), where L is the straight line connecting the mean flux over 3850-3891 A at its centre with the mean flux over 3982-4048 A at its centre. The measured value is 6.6 A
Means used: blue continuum 20.9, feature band 18.2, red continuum 20.3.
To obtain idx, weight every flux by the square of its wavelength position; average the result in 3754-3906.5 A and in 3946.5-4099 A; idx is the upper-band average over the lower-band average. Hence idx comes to 1.12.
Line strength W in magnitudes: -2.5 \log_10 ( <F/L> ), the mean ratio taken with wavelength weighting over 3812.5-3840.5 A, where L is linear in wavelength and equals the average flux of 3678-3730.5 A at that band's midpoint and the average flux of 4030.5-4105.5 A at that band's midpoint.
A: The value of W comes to 0.19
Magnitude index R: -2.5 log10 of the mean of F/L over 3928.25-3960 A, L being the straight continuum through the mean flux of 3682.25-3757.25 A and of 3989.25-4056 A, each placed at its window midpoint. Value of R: 0.18 mag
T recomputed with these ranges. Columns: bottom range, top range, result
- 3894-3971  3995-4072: 1.16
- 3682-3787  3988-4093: 1.12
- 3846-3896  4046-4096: 1.10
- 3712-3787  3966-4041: 1.06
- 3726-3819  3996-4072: 1.12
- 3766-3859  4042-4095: 1.22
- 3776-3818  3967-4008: 1.13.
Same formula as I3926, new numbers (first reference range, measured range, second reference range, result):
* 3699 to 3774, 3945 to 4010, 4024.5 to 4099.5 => 4.3 A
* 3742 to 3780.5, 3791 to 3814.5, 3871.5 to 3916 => 1.8 A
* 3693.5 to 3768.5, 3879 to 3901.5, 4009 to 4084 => 0.8 A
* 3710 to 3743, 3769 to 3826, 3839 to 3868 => 5.5 A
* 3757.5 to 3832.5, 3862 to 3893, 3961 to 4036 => -3.1 A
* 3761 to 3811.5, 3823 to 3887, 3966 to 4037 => 0.5 A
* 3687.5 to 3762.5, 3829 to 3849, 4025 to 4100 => 2.1 A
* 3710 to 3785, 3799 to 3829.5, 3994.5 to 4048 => 4.1 A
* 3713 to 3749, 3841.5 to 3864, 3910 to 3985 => 0.8 A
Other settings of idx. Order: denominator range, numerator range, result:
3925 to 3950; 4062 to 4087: 1.31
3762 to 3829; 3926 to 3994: 1.05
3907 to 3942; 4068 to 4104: 1.28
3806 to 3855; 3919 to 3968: 1.02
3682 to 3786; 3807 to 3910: 0.98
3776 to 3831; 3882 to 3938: 1.07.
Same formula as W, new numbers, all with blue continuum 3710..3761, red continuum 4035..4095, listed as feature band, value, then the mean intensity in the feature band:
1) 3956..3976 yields 0.12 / 18.6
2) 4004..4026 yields -0.05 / 21.4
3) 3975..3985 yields 0.03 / 20.2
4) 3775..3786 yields 0.06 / 20.8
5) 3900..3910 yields 0.16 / 18.3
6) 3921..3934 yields 0.24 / 16.9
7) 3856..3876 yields -0.03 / 22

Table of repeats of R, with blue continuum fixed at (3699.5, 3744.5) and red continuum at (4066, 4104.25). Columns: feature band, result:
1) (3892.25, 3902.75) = 0.095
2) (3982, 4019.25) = 0.045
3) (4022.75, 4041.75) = 0.044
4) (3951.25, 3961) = 0.099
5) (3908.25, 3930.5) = 0.120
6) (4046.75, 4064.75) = 0.066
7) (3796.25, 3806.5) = 0.177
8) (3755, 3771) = 0.007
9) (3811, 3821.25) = 0.214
